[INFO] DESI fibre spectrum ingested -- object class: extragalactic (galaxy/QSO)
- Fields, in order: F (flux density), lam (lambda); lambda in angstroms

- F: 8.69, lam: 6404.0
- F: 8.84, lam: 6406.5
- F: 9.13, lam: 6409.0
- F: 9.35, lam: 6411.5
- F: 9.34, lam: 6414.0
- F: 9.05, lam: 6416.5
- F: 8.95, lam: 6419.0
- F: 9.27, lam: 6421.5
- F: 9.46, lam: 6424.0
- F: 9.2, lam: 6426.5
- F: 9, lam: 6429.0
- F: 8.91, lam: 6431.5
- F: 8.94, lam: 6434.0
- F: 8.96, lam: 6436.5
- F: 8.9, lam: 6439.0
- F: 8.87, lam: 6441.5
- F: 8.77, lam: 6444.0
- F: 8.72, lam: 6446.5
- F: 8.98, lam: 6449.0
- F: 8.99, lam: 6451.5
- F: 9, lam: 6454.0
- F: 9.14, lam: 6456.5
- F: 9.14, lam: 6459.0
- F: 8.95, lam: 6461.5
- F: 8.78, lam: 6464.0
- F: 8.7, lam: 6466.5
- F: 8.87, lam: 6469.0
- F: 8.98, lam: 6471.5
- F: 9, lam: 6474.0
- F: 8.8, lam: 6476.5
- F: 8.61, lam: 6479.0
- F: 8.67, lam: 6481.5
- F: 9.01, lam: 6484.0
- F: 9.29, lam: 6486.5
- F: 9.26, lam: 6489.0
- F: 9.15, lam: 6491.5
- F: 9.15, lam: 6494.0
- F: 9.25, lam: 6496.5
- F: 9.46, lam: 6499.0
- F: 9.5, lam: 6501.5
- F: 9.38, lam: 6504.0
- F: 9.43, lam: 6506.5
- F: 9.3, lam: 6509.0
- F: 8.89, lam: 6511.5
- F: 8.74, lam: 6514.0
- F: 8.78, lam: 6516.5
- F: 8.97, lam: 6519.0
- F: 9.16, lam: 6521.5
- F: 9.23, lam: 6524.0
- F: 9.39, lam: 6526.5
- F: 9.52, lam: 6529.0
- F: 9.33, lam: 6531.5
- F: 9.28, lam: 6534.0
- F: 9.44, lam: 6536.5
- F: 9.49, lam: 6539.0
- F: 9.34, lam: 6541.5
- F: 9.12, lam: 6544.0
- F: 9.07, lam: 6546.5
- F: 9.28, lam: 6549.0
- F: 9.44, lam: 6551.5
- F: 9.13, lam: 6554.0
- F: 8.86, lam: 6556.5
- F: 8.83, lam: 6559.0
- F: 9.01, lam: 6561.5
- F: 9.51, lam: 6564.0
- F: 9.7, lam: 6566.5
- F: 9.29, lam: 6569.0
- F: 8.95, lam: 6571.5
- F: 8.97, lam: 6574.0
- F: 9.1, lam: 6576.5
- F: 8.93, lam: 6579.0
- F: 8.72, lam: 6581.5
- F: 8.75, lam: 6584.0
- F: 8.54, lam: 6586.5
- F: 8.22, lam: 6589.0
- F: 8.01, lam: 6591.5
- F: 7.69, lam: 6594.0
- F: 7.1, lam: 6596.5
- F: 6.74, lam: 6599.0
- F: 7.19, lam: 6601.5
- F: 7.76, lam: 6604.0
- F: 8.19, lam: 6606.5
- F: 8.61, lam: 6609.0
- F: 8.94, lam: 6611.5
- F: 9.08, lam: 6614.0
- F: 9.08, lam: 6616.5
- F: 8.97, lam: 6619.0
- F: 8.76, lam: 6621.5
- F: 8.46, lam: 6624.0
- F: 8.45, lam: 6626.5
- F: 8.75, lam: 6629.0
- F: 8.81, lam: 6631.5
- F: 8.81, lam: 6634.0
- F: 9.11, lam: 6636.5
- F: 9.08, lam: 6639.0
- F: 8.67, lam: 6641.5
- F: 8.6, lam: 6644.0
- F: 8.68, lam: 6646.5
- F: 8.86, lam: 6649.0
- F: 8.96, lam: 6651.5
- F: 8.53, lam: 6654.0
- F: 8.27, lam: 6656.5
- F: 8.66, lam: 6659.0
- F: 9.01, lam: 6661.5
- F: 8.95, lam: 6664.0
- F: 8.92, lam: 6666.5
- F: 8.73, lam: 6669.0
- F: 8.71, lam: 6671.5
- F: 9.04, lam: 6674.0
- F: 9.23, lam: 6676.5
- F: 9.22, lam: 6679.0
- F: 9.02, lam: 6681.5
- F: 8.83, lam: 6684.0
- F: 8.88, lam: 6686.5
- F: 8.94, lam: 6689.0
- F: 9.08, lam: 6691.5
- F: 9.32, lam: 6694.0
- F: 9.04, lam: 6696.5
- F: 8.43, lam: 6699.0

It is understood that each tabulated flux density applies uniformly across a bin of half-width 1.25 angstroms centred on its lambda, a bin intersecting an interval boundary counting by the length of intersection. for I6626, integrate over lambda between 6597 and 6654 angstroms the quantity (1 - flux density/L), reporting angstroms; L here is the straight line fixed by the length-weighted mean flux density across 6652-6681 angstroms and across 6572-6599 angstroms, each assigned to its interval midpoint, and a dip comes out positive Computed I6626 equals 0.3 angstroms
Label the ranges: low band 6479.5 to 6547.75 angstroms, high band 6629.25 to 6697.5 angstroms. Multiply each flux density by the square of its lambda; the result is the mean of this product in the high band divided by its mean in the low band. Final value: 1.0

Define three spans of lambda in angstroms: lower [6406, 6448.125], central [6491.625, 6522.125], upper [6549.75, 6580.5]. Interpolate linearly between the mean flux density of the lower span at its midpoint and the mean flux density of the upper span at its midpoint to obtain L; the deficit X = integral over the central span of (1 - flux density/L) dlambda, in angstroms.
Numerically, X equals -0.2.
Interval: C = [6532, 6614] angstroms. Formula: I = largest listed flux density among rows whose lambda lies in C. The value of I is 9.7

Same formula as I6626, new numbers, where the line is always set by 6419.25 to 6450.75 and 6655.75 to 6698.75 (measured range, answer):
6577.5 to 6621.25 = 3.27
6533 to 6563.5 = -0.79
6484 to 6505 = -0.72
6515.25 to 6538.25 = -0.69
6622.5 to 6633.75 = 0.38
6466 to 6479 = 0.19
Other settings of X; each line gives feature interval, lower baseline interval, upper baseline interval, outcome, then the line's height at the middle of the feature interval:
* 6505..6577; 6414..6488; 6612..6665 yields -2.5 angstroms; 8.88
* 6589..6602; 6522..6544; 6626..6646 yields 2.3 angstroms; 9.01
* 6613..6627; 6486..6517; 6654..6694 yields 0.3 angstroms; 9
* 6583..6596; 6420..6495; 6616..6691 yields 1.0 angstroms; 8.88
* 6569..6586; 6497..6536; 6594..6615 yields -1.2 angstroms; 8.32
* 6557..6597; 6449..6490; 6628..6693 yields 0.7 angstroms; 8.9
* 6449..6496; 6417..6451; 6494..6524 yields 0.6 angstroms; 9.09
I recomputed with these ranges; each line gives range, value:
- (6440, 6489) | 9.29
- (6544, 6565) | 9.51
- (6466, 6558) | 9.52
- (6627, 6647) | 9.11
